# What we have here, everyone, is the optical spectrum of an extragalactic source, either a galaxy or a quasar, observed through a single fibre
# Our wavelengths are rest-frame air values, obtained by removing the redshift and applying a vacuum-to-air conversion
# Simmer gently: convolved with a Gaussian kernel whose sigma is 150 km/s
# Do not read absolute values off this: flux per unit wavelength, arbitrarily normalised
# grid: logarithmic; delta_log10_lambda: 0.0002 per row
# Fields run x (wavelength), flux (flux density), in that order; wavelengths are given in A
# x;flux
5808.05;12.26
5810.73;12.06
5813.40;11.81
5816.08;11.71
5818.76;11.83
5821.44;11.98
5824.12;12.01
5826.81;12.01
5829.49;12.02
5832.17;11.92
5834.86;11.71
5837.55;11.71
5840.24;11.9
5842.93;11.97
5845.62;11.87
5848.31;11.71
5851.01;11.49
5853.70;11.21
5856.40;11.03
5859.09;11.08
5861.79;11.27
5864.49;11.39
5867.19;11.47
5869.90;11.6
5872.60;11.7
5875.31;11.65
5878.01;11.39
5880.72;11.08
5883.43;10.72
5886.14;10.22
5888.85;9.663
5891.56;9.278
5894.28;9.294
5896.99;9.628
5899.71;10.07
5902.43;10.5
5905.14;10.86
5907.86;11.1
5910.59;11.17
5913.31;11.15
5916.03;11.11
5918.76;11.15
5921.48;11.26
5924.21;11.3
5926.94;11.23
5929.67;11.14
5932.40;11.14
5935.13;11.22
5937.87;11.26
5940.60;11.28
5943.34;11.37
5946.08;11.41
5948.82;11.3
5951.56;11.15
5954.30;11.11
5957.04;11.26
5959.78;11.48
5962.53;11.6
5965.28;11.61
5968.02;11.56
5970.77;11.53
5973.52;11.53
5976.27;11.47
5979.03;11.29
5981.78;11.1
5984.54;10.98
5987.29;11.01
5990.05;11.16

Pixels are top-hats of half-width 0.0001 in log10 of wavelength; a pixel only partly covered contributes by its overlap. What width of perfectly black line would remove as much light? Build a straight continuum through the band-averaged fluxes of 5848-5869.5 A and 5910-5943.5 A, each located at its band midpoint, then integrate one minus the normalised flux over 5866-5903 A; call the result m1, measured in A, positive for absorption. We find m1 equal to 2.28 A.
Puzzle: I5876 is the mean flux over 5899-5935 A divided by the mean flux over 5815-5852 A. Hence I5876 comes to 0.9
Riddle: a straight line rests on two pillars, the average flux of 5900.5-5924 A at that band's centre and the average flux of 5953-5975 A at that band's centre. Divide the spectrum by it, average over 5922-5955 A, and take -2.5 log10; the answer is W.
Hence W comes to 0.00 mag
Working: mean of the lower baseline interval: 11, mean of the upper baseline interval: 11.5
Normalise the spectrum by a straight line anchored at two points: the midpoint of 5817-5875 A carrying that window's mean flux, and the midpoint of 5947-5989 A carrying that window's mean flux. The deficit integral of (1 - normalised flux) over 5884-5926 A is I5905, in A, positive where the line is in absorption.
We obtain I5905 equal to 3.5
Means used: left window 11.7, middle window 10.5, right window 11.3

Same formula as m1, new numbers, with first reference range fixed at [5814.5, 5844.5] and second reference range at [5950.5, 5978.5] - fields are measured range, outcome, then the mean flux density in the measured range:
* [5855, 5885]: 1.15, 11.3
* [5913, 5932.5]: 0.64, 11.2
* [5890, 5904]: 2.27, 9.77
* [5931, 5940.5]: 0.26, 11.2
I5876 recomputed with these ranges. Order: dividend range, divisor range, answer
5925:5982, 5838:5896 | 1.02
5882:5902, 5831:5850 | 0.84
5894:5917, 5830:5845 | 0.89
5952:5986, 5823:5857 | 0.97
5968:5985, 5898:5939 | 1.03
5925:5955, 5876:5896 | 1.09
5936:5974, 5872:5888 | 1.03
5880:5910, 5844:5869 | 0.90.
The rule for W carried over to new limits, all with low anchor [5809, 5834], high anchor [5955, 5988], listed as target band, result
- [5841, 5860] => 0.03 mag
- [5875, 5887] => 0.07 mag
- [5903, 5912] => 0.06 mag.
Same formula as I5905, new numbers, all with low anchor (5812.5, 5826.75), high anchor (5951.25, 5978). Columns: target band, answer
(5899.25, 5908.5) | 0.8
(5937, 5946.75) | 0.2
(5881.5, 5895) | 2.0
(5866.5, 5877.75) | 0.1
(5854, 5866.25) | 0.6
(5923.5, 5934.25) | 0.3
